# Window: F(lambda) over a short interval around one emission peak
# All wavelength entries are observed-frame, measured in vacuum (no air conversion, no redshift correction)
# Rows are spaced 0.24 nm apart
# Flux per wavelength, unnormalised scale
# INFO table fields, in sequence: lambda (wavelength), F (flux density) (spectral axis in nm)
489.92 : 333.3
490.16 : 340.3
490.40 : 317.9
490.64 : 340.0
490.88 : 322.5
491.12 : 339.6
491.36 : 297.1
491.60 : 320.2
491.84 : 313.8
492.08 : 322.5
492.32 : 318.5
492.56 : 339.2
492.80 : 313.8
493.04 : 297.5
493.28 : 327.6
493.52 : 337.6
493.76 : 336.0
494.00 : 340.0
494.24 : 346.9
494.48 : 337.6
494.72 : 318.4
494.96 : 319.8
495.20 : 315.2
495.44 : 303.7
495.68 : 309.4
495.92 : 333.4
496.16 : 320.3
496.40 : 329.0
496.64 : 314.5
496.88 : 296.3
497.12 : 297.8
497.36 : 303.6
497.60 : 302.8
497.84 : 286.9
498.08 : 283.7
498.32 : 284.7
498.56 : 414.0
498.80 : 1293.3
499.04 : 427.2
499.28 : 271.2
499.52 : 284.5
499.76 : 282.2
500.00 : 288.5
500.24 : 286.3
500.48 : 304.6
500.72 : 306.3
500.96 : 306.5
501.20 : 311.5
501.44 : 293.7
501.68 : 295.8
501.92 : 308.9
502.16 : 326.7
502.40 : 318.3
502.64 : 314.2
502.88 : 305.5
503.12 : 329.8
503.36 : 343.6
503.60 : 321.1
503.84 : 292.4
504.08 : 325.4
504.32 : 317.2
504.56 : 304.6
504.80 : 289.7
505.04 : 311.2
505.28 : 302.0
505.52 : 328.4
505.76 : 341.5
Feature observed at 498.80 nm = Hbeta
